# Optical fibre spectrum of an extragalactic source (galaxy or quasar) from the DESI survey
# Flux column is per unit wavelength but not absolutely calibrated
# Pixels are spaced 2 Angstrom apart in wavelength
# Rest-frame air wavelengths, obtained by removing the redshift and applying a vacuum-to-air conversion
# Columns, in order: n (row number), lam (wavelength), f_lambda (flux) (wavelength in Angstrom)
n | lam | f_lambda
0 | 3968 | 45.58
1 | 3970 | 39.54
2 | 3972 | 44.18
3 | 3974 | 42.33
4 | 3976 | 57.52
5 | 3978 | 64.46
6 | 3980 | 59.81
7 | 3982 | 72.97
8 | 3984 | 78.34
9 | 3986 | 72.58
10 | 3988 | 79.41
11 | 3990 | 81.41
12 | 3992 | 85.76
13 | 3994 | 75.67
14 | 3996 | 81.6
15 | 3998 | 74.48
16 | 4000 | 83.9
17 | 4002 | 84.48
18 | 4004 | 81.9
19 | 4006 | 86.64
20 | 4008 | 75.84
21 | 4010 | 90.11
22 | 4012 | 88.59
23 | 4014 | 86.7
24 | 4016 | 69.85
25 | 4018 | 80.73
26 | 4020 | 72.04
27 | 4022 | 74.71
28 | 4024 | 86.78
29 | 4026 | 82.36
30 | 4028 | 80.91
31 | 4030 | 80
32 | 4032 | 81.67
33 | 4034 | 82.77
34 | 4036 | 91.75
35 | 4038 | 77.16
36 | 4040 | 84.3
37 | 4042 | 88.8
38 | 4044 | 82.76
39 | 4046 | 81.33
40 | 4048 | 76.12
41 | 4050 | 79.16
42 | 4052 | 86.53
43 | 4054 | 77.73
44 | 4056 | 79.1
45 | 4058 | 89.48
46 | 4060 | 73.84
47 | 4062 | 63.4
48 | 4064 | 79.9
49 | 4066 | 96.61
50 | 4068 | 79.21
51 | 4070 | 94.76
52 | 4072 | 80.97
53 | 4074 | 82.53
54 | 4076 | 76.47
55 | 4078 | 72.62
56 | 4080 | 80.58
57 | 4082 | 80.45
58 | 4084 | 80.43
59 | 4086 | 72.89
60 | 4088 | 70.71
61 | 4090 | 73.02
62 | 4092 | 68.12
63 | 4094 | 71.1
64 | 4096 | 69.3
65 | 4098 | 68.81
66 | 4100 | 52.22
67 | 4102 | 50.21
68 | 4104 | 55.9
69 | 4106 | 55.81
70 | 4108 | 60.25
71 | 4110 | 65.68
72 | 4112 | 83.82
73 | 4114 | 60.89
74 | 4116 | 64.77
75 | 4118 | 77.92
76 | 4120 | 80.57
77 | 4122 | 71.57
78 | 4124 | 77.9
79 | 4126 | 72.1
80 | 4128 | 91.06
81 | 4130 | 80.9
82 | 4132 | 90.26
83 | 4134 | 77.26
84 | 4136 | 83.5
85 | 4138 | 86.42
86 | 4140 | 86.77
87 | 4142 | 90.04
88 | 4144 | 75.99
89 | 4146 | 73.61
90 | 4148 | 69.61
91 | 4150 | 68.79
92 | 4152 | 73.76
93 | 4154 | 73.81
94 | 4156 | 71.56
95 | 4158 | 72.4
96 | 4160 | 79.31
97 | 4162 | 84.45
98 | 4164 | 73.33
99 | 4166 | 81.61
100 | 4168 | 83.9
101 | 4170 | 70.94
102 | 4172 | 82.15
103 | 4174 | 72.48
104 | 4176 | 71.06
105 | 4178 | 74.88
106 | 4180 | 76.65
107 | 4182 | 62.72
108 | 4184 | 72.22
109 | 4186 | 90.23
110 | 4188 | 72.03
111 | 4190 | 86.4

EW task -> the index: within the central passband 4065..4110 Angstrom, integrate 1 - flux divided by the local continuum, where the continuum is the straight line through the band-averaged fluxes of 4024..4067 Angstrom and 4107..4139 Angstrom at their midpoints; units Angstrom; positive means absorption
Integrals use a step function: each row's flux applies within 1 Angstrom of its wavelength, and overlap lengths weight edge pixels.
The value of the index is 3.9 Angstrom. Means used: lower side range 81.8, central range 72.3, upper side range 76.6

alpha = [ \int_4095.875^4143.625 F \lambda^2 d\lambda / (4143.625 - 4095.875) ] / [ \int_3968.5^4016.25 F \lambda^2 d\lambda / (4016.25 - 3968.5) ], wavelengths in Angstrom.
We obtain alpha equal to 1.1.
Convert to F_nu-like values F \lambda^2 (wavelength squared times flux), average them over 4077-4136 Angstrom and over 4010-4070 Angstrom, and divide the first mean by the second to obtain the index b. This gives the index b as 0.9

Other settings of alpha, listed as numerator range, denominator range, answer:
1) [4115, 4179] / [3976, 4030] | 1.06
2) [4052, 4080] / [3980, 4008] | 1.06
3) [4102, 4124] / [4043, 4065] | 0.88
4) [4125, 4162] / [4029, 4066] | 1.02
